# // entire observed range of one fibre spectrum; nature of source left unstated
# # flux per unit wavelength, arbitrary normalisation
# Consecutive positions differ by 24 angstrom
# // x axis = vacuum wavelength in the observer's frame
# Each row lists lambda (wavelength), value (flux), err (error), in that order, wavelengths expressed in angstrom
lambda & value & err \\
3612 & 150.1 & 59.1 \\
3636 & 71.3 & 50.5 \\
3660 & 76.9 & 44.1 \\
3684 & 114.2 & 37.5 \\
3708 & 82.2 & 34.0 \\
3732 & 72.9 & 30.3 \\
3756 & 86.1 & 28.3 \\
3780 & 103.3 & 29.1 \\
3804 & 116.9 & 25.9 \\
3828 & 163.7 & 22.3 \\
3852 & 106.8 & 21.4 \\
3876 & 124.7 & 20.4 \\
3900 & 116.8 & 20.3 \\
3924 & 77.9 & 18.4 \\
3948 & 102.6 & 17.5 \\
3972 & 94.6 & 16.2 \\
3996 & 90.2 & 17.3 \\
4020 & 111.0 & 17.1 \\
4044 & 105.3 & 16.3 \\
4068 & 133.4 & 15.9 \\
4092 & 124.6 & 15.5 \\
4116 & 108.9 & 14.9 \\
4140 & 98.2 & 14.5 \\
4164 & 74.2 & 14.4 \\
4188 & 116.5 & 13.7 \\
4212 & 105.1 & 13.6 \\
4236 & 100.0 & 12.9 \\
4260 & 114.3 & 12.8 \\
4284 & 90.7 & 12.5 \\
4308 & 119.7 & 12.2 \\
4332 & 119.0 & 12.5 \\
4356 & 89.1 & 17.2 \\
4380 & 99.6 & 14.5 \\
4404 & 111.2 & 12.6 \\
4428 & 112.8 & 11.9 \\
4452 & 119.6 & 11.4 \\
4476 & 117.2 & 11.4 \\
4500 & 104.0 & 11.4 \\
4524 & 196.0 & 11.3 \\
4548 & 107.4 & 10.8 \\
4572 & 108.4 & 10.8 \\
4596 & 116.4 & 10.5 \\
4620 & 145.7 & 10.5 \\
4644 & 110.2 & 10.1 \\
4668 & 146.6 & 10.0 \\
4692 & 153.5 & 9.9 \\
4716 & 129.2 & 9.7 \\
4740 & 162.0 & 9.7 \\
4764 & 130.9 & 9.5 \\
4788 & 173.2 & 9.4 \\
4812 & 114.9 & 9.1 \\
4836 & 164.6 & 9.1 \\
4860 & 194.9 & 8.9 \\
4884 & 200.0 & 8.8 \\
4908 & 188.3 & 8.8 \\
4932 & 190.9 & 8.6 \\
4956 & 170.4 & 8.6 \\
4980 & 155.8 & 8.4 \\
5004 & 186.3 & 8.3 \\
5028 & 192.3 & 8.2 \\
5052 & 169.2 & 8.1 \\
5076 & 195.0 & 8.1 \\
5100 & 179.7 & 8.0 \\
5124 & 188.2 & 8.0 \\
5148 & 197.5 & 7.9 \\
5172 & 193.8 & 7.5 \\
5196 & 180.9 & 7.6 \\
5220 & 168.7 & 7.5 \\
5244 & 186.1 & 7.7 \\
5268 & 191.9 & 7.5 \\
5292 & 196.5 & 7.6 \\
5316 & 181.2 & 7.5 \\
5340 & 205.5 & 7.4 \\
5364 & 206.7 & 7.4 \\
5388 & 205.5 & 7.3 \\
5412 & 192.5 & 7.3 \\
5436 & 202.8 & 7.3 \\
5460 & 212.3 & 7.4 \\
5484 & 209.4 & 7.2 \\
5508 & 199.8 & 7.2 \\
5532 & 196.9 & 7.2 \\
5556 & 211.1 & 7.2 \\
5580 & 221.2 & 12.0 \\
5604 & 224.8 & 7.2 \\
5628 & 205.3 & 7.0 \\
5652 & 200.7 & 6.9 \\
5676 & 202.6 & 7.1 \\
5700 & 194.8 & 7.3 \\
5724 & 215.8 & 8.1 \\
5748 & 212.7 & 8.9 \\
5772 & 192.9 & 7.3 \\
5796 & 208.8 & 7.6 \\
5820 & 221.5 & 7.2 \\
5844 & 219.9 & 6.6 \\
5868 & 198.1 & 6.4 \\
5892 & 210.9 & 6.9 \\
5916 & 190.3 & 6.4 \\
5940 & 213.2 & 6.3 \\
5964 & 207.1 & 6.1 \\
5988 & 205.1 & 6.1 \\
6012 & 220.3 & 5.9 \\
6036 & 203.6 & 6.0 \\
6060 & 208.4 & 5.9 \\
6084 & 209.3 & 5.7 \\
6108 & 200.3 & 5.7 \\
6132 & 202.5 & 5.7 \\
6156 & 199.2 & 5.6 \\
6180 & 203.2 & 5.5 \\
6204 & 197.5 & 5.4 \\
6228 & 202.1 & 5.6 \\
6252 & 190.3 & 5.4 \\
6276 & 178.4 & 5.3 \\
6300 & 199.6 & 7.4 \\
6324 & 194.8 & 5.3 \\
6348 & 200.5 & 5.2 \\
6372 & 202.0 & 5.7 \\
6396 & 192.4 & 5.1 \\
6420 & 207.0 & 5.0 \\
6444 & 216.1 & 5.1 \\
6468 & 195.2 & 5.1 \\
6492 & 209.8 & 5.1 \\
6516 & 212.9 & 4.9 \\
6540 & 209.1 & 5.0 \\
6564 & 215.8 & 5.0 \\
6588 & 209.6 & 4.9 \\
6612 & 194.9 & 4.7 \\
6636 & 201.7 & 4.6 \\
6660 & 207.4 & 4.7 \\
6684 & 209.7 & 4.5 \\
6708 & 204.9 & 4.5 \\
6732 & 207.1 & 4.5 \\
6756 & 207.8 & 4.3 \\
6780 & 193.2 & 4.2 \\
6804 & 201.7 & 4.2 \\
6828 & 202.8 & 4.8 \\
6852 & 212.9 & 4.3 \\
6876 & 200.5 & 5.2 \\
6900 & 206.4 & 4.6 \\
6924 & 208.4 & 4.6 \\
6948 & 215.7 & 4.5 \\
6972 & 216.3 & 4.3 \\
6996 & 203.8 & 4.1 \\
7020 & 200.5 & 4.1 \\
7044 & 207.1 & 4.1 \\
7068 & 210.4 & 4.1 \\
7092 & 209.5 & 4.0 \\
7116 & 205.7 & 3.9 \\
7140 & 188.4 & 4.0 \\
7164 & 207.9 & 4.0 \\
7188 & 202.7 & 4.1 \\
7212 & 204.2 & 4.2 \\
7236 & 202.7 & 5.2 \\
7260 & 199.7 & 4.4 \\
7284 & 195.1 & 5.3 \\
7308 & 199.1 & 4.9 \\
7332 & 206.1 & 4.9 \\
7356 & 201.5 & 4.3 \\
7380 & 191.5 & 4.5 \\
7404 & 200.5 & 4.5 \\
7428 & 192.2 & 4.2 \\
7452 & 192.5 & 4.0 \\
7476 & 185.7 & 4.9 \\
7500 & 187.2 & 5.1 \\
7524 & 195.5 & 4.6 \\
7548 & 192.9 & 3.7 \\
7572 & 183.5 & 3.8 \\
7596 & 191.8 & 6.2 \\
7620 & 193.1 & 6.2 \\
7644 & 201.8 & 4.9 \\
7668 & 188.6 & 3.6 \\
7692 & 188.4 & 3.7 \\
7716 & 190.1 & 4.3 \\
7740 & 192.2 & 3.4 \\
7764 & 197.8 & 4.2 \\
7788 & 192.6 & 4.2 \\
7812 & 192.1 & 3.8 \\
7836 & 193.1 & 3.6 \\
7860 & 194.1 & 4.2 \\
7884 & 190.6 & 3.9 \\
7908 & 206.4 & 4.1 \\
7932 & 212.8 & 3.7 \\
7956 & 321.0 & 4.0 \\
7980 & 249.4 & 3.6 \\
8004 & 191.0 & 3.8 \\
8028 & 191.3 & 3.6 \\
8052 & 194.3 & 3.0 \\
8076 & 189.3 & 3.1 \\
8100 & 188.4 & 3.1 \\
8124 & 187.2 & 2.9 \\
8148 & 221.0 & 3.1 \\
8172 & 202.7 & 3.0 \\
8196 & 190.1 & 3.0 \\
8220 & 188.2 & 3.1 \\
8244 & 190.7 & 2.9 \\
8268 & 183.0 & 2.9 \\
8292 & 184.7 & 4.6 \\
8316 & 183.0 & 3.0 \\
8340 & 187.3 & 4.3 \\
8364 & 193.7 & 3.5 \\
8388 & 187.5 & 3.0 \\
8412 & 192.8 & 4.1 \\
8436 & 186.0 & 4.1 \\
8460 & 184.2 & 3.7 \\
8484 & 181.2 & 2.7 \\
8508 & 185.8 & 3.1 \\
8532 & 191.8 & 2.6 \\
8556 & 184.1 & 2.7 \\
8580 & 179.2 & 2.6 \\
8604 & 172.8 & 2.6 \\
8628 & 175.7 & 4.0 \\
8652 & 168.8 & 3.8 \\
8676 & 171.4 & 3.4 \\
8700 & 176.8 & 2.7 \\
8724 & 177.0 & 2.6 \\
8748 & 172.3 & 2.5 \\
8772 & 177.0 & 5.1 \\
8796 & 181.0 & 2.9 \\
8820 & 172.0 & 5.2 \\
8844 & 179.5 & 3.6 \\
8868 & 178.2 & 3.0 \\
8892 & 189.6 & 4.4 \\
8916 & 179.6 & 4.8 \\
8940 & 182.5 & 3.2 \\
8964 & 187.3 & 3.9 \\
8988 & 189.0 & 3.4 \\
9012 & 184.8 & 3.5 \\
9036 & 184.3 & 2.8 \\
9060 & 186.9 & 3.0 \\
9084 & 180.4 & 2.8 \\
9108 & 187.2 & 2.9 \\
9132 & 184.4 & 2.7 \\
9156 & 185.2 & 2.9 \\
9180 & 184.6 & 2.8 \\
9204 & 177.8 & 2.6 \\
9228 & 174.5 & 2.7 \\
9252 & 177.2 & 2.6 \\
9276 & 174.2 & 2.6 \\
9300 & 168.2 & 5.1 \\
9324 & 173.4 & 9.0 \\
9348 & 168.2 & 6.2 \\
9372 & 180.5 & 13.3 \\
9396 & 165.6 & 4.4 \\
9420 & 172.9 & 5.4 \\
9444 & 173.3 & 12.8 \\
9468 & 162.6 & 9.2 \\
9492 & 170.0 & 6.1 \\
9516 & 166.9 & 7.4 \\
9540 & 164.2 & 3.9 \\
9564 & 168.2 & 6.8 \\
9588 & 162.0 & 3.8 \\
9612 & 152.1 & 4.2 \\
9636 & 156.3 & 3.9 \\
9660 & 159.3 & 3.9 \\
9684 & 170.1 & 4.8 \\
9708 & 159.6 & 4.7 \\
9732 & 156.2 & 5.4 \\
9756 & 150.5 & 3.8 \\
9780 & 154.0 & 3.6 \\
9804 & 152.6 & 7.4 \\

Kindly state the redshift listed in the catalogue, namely 0.212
